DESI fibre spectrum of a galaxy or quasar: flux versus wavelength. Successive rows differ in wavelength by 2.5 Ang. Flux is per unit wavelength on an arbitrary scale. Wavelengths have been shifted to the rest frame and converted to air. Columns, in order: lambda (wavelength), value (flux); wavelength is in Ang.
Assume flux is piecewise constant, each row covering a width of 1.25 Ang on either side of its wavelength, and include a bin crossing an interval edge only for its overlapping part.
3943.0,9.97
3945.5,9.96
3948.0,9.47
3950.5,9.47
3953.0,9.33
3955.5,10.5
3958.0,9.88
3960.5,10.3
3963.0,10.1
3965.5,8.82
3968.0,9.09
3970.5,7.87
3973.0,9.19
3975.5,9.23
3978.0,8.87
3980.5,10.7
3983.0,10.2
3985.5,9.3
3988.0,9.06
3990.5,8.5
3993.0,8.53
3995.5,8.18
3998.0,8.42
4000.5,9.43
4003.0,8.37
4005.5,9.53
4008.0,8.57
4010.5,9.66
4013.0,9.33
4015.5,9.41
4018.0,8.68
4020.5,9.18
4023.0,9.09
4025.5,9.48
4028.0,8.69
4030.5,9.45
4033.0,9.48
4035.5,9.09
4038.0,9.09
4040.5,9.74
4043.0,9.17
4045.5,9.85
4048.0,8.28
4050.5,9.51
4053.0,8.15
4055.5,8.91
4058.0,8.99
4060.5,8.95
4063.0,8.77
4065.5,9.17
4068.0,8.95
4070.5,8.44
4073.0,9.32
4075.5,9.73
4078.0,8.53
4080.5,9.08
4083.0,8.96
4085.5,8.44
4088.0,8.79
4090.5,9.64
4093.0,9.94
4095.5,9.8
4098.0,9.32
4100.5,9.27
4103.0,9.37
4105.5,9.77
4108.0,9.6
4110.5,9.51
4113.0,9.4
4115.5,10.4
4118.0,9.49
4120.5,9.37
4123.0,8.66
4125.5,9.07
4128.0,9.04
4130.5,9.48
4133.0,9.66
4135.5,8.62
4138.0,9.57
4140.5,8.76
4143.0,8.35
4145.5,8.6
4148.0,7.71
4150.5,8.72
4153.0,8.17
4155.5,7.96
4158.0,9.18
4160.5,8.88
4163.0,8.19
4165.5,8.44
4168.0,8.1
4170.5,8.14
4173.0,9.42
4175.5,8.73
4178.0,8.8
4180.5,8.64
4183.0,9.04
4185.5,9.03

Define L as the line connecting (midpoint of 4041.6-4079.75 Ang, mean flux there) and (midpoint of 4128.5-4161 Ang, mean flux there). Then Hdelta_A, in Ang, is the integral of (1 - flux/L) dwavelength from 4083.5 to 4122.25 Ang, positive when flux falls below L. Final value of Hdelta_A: -2.6 Ang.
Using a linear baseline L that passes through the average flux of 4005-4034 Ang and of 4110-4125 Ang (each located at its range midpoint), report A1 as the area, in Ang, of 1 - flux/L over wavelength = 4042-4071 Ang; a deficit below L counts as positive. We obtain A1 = 1.1 Ang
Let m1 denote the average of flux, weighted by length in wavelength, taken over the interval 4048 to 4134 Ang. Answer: 9.21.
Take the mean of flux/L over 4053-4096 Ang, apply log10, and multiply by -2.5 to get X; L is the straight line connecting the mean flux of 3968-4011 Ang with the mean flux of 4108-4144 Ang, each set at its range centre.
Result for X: 0.015 mag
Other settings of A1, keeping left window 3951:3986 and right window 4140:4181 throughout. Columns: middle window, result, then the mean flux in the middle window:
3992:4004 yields 1.0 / 8.59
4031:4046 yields -0.4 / 9.38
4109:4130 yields -1.6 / 9.37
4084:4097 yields -0.6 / 9.31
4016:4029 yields 0.3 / 9.05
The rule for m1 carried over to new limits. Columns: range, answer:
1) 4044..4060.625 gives 8.95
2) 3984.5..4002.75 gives 8.74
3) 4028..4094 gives 9.08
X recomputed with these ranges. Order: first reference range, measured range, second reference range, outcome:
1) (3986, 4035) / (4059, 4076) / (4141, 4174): -0.03 mag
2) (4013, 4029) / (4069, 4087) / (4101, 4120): 0.06 mag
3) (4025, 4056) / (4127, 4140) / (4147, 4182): -0.07 mag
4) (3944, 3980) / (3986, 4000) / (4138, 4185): 0.08 mag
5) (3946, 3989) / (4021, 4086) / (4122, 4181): 0.01 mag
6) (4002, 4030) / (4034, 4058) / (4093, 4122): 0.02 mag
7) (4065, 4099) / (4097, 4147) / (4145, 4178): -0.05 mag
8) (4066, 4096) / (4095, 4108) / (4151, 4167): -0.06 mag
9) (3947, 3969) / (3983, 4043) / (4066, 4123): 0.05 mag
